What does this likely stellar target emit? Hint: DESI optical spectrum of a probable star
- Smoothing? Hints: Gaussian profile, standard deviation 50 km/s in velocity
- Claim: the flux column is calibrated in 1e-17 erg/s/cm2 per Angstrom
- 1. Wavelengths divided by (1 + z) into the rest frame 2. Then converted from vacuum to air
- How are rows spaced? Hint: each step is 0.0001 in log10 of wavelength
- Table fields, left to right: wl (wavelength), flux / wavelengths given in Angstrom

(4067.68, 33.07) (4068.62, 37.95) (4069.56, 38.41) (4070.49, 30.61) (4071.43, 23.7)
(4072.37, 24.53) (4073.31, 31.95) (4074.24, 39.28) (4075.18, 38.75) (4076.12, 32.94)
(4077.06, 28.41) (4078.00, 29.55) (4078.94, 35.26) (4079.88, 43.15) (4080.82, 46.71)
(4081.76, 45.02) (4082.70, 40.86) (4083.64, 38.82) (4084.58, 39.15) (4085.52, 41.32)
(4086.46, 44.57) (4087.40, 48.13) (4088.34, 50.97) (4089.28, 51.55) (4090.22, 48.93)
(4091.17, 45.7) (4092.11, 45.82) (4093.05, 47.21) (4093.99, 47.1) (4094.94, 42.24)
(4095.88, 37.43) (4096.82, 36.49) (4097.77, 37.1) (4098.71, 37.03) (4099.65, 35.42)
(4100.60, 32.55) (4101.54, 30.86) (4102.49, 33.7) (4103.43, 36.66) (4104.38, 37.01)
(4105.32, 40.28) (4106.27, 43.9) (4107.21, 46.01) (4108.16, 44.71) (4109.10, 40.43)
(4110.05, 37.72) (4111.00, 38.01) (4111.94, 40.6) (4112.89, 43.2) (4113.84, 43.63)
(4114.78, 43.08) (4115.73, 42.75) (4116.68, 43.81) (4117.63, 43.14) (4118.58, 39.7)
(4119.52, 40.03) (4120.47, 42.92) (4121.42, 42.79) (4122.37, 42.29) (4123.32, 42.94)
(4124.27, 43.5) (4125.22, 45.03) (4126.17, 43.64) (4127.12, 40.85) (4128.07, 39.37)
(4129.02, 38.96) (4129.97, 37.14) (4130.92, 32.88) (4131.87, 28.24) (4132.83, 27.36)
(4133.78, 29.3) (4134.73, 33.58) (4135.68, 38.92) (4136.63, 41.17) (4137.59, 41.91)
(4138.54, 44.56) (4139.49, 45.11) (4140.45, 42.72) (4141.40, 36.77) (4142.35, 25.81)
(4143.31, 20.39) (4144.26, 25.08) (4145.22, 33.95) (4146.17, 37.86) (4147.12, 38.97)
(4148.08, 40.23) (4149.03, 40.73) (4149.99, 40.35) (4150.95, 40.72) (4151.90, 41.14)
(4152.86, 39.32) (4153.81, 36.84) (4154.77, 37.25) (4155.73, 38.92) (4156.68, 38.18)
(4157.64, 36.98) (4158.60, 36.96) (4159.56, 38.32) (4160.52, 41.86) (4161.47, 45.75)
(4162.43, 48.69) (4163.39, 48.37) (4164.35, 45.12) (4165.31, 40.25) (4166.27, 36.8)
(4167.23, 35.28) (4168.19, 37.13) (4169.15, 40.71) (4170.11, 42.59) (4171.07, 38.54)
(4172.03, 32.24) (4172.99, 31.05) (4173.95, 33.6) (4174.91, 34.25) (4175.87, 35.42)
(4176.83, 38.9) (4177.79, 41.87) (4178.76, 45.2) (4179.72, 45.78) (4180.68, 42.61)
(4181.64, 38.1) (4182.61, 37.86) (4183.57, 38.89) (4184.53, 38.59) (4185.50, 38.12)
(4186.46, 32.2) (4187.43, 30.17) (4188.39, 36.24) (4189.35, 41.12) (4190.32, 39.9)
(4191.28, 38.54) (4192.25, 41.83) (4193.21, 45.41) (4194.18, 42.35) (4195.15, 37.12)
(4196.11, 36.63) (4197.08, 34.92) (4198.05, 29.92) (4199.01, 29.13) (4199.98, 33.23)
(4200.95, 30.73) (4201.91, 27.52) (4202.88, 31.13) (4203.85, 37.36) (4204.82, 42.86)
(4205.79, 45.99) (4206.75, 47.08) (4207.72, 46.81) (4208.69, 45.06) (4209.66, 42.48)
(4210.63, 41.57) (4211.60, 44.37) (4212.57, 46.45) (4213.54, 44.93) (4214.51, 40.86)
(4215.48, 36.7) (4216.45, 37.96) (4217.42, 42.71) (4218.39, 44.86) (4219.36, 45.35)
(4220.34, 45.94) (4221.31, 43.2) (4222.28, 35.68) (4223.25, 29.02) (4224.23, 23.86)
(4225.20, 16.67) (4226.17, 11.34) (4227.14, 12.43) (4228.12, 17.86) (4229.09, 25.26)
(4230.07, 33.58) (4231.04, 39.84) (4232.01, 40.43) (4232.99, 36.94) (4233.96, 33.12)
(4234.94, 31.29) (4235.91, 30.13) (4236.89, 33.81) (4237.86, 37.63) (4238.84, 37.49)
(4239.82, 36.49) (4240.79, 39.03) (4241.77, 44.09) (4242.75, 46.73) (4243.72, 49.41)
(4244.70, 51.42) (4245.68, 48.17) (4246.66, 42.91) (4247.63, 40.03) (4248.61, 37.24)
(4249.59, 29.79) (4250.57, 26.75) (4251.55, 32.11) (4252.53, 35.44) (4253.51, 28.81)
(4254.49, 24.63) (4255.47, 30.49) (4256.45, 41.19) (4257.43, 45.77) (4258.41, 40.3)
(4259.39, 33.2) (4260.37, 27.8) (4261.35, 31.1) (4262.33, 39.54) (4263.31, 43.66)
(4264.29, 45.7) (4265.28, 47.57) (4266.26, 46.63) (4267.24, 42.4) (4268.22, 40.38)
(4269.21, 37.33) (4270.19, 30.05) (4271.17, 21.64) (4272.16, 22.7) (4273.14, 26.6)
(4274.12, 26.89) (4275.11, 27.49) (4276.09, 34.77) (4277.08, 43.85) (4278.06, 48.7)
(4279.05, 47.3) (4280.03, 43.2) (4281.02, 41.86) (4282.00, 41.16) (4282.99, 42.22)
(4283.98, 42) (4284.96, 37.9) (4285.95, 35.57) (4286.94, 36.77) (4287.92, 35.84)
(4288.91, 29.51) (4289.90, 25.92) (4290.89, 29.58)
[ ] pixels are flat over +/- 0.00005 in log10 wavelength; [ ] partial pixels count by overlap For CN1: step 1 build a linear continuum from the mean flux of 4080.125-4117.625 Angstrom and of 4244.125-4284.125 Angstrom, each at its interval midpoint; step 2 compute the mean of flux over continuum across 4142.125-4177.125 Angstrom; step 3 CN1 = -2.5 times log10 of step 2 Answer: 0.06 mag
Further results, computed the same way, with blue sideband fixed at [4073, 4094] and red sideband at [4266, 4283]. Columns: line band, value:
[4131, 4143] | 0.13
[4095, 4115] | 0.06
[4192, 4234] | 0.06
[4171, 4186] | 0.03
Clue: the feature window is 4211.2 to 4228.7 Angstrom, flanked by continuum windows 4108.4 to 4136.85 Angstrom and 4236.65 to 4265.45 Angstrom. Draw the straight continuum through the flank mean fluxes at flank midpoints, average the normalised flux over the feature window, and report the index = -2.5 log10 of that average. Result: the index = 0.13 mag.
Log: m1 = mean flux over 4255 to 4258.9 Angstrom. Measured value 39.5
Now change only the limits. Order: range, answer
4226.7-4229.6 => 18.6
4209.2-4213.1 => 43.7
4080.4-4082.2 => 45.8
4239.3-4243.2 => 41.5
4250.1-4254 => 30.8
